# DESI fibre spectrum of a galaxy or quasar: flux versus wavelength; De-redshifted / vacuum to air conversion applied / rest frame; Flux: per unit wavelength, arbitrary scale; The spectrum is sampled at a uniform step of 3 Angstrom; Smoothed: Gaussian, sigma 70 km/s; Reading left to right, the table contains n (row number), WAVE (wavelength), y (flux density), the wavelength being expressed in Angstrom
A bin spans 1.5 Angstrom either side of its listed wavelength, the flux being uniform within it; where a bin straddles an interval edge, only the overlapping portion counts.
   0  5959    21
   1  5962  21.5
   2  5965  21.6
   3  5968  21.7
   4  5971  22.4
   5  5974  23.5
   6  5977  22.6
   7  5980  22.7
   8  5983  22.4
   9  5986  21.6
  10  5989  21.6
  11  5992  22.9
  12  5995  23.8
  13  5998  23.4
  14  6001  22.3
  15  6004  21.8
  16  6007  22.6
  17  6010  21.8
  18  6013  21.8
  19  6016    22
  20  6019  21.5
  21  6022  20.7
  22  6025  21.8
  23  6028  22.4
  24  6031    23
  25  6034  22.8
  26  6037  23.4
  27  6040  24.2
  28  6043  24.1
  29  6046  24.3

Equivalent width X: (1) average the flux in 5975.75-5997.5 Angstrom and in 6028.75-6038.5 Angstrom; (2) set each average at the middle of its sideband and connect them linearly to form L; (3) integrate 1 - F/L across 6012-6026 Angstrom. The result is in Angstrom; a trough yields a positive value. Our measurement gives 0.81 Angstrom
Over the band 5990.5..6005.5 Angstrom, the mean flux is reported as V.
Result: 22.8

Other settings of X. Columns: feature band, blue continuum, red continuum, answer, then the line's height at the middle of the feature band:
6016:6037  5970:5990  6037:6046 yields 1.4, 23.7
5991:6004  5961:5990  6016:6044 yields -0.4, 22.3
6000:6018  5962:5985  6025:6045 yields 0.6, 22.9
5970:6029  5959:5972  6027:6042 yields 0.4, 22.4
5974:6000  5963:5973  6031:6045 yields -0.3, 22.4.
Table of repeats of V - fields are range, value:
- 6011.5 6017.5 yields 21.9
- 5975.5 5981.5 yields 22.7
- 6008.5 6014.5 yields 21.8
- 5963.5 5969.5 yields 21.7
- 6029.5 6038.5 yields 23.1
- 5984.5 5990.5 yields 21.6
